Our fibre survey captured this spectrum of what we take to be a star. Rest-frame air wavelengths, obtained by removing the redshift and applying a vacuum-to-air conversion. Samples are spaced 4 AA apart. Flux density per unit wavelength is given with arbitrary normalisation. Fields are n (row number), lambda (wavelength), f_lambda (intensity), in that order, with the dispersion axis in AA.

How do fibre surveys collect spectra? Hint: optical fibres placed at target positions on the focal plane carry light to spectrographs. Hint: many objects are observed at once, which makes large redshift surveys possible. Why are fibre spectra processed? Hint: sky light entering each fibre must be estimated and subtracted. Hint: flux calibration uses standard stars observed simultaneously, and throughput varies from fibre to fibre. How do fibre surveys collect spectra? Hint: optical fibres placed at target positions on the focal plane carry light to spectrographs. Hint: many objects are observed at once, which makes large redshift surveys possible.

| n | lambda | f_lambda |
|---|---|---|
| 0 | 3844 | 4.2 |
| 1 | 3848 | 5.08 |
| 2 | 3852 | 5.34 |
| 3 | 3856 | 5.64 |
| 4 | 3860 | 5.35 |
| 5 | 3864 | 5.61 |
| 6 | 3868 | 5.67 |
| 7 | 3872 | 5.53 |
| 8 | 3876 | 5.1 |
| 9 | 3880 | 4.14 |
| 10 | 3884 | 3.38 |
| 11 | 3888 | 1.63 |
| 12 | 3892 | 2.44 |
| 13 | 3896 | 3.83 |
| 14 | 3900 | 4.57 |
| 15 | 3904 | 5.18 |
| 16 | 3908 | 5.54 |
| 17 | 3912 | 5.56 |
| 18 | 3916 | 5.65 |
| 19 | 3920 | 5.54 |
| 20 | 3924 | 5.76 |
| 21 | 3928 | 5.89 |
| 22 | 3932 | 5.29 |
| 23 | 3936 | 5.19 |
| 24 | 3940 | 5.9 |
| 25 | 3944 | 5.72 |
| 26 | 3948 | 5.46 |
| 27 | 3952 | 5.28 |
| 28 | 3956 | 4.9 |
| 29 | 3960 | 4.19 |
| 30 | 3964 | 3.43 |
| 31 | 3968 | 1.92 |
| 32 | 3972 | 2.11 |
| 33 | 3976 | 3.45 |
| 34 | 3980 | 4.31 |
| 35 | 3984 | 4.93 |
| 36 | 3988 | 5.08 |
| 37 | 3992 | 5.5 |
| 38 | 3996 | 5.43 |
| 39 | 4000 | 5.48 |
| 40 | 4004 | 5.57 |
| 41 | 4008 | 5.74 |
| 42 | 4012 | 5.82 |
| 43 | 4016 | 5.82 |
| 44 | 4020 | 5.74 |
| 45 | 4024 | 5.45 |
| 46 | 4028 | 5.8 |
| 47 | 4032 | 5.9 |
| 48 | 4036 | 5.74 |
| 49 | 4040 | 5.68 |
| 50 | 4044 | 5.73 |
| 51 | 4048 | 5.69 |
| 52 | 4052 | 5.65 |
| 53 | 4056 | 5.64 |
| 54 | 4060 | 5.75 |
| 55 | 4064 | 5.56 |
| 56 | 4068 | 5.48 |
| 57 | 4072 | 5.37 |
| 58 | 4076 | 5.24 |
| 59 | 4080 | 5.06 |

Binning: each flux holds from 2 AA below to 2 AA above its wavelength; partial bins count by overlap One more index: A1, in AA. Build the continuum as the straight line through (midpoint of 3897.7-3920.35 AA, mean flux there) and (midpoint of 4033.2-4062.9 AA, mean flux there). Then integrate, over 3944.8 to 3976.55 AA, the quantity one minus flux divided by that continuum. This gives 8.8 AA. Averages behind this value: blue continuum 5.31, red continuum 5.7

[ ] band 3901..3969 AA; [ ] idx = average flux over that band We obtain 5.12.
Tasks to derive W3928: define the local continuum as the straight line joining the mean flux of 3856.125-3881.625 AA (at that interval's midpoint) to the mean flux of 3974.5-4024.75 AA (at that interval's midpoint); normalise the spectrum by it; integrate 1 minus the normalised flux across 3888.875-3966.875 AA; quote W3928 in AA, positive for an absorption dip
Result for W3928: 5.0 AA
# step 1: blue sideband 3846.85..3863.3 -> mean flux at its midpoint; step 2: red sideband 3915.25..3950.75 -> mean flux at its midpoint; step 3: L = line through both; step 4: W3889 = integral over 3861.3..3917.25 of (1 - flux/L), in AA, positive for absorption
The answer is 9.4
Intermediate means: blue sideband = 5.39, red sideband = 5.59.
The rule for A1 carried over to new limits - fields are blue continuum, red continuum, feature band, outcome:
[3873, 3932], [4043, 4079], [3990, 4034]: -3.3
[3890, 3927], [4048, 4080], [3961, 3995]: 8.5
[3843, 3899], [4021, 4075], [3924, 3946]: -3.1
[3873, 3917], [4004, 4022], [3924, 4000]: 5.4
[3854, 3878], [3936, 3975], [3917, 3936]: -3.5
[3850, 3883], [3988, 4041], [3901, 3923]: -0.4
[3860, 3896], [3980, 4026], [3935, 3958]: -2.4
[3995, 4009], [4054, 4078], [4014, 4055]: -1.4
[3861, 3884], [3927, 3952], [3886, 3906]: 6.5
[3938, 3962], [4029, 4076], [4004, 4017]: -0.7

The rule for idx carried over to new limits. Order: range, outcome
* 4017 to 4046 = 5.72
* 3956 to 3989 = 3.71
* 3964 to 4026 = 4.78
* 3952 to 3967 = 4.17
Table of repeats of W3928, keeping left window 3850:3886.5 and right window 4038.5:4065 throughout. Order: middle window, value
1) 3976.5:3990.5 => 2.0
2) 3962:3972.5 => 5.5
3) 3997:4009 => -0.1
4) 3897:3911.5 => 0.3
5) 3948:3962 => 1.2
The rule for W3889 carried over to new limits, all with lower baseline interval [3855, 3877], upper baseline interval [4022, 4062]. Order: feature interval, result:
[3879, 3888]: 3.70 AA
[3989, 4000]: 0.42 AA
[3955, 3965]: 2.55 AA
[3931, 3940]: 0.32 AA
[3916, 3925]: -0.13 AA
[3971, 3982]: 4.36 AA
